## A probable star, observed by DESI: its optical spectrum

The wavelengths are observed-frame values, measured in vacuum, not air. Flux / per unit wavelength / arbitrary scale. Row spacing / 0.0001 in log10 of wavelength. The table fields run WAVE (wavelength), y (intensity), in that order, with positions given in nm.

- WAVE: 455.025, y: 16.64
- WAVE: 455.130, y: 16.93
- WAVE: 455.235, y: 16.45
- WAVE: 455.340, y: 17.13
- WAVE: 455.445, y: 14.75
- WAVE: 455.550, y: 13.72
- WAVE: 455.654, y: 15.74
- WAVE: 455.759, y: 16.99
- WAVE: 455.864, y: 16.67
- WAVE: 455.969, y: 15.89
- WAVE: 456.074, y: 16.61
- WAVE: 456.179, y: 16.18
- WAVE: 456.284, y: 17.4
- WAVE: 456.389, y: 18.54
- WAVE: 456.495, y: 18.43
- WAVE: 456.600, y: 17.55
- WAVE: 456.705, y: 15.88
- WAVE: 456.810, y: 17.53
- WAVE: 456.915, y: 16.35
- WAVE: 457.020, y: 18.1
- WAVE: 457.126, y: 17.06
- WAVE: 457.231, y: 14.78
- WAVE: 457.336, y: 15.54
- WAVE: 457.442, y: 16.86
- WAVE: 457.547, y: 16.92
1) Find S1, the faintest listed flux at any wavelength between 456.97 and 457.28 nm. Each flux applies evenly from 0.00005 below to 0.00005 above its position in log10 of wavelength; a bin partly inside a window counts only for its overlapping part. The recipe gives 14.78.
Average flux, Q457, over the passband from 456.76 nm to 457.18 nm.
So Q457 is 17.2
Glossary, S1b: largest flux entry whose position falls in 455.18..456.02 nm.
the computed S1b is 17.13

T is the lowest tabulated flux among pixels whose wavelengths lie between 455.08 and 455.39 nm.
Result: 16.45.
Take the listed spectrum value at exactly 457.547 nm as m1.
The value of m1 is 16.92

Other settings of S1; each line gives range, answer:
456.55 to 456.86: 15.88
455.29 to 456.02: 13.72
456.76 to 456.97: 16.35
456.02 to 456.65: 16.18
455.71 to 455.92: 16.67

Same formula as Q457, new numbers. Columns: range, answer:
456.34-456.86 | 17.6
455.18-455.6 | 15.5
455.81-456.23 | 16.3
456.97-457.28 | 16.6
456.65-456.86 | 16.7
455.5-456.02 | 15.8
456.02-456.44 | 17.2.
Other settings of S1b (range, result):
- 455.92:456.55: 18.54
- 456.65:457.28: 18.1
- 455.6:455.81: 16.99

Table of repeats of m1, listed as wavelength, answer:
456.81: 17.53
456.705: 15.88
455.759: 16.99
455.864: 16.67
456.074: 16.61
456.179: 16.18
